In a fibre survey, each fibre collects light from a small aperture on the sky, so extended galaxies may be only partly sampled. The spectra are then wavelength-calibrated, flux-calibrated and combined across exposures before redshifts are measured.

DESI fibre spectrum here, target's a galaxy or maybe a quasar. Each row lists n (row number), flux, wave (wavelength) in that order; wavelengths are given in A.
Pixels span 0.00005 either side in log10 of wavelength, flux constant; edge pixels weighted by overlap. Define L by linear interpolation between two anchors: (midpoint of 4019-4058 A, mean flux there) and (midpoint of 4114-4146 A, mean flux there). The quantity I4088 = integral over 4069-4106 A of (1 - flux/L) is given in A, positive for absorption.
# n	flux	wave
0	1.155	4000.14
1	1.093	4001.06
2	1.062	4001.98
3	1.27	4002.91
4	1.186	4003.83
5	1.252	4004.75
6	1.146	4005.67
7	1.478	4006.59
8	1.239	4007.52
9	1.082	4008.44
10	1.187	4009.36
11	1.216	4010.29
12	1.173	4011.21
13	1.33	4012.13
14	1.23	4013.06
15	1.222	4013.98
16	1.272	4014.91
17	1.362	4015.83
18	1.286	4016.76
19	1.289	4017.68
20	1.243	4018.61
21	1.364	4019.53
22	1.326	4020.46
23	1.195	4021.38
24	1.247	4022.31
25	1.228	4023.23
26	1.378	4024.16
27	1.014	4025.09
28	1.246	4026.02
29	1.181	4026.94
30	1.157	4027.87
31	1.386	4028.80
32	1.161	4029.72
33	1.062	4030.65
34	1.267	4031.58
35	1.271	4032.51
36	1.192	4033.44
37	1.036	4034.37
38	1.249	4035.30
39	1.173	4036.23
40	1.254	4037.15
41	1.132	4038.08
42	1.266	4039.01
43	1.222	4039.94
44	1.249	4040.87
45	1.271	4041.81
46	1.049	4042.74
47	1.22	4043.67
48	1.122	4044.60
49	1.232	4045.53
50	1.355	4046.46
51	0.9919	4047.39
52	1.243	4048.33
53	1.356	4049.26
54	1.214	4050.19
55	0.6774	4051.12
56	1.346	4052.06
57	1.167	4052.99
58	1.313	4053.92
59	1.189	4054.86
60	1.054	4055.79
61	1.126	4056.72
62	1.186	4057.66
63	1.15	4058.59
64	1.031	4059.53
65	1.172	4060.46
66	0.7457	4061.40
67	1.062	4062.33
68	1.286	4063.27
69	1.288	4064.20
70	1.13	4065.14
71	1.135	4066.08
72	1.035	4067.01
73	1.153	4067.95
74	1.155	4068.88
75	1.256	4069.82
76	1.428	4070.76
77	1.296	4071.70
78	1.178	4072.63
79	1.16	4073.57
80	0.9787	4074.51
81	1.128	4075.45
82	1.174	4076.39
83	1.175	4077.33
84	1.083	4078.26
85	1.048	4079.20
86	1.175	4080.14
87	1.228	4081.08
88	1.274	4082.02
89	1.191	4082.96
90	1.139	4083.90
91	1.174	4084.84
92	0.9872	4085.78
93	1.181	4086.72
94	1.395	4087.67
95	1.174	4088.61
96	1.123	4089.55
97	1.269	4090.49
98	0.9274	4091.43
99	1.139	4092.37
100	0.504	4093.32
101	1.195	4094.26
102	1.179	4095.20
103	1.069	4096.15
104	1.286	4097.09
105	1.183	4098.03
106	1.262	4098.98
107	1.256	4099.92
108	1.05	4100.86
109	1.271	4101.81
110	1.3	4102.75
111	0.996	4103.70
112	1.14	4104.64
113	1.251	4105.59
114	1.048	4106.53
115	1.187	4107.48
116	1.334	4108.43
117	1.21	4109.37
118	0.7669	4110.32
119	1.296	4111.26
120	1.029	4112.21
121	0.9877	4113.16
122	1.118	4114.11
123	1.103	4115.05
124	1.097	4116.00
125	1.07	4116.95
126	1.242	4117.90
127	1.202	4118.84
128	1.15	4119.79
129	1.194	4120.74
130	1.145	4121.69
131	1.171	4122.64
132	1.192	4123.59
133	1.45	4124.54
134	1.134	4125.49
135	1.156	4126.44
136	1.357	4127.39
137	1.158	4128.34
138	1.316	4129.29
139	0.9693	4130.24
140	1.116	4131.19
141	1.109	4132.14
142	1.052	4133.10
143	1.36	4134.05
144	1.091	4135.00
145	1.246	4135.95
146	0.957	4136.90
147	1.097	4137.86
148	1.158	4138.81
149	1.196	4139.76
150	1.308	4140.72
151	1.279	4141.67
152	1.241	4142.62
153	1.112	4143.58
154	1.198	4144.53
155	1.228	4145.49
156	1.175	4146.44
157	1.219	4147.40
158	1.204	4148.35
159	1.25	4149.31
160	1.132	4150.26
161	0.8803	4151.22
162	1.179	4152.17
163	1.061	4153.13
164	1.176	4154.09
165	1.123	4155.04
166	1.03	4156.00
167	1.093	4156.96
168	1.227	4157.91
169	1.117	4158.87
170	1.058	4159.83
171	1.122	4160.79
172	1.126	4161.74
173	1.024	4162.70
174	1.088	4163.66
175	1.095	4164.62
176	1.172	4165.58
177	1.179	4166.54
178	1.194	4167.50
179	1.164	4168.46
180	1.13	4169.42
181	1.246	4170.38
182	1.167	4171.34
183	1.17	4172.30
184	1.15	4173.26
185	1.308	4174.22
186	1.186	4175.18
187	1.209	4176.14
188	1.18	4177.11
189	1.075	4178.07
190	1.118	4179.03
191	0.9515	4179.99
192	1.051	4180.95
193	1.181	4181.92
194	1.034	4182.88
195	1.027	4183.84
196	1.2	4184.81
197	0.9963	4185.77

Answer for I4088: 0.9 A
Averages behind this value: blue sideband 1.2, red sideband 1.18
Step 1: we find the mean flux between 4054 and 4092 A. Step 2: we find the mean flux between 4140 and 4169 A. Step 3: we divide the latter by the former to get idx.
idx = 1.00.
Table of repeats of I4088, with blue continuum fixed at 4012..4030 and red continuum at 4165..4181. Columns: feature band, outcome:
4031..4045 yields 0.5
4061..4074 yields 0.6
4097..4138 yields 1.1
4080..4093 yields 0.6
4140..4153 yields -0.1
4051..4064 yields 1.2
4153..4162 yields 0.4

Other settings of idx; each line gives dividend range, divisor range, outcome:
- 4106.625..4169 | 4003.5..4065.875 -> 0.96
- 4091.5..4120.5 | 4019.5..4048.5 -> 0.93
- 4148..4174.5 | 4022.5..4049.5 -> 0.94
